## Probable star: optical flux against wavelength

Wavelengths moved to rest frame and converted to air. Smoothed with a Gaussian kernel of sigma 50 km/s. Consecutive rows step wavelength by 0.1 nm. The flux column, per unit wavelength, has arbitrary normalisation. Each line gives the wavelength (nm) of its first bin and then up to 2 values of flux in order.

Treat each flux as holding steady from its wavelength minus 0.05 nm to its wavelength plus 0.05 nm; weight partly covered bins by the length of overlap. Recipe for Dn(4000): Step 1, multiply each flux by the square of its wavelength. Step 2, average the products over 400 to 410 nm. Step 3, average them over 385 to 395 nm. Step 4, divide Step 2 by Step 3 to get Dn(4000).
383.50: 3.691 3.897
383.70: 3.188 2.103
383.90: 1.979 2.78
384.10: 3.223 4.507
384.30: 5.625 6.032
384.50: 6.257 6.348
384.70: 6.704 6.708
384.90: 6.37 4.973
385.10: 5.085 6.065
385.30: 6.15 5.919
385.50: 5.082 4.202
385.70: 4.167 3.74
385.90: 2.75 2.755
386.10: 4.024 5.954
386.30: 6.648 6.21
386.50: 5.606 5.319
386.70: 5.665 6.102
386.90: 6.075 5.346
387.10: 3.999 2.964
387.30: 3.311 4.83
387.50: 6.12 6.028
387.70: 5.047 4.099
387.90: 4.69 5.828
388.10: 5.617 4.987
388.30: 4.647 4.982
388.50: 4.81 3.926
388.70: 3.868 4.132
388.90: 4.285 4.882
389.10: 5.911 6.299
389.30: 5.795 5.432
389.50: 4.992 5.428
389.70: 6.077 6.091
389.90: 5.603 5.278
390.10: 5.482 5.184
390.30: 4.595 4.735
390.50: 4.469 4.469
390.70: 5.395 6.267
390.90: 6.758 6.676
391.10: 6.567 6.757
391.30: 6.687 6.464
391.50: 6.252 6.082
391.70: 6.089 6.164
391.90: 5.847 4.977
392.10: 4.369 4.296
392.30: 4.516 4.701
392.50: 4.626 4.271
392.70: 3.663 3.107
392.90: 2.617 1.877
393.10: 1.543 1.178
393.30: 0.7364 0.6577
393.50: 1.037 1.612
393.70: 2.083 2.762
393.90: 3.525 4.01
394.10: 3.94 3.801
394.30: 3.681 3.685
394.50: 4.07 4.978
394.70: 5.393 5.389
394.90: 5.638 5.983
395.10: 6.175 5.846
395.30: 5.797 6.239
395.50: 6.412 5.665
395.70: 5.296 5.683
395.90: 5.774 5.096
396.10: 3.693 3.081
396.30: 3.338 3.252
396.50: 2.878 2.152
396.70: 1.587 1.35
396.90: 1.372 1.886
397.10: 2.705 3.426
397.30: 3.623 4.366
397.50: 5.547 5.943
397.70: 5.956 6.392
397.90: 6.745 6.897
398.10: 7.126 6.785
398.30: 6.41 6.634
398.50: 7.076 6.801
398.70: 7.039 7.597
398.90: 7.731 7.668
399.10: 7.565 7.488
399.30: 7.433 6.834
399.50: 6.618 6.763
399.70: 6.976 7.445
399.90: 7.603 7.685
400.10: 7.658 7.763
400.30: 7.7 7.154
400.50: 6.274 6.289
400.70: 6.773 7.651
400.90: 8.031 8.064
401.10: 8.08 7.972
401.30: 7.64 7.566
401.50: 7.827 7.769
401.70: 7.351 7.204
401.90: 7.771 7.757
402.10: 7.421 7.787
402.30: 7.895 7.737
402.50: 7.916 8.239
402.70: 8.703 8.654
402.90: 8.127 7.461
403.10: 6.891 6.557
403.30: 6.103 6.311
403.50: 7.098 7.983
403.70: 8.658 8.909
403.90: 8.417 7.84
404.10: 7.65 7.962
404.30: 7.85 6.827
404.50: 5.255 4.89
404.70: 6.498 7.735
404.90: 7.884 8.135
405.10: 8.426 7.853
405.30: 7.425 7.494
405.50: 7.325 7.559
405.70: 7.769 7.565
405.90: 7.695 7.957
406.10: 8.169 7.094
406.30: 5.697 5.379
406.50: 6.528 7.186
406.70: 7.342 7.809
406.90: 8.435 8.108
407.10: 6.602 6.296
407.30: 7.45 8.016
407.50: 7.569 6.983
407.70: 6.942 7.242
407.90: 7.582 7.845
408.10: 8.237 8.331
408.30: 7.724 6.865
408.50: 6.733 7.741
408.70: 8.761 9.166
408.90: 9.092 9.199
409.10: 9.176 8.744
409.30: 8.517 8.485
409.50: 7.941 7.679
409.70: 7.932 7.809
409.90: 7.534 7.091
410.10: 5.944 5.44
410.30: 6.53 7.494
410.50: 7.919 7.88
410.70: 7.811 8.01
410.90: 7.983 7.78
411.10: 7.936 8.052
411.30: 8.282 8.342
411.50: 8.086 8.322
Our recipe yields 1.74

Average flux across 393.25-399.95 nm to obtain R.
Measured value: 4.97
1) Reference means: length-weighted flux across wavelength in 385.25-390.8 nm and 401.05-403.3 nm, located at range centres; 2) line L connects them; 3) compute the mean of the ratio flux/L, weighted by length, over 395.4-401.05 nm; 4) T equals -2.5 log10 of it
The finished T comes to 0.20 mag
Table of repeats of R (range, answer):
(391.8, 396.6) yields 4.02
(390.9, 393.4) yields 4.55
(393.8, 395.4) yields 4.78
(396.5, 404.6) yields 6.76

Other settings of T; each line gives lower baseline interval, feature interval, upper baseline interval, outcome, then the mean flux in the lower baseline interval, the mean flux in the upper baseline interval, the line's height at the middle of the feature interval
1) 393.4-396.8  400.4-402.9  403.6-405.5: -0.18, 4.13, 7.55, 6.5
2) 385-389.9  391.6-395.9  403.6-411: 0.37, 5.05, 7.59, 5.85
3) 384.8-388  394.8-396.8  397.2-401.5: 0.35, 5.05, 6.95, 6.43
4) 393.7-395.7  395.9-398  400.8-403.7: 0.43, 4.83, 7.66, 5.68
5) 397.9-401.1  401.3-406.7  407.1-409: 0.00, 7.22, 7.71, 7.48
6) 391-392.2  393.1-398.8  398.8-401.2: 0.47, 5.98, 7.38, 6.7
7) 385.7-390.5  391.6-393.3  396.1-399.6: 0.28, 5.01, 5.27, 5.13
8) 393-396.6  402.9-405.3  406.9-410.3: -0.14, 3.94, 7.71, 6.48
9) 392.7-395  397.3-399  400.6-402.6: -0.15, 3.14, 7.67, 5.65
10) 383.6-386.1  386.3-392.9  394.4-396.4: -0.07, 4.67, 5.15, 4.88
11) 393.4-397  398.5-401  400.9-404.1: -0.16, 3.99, 7.74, 6.32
